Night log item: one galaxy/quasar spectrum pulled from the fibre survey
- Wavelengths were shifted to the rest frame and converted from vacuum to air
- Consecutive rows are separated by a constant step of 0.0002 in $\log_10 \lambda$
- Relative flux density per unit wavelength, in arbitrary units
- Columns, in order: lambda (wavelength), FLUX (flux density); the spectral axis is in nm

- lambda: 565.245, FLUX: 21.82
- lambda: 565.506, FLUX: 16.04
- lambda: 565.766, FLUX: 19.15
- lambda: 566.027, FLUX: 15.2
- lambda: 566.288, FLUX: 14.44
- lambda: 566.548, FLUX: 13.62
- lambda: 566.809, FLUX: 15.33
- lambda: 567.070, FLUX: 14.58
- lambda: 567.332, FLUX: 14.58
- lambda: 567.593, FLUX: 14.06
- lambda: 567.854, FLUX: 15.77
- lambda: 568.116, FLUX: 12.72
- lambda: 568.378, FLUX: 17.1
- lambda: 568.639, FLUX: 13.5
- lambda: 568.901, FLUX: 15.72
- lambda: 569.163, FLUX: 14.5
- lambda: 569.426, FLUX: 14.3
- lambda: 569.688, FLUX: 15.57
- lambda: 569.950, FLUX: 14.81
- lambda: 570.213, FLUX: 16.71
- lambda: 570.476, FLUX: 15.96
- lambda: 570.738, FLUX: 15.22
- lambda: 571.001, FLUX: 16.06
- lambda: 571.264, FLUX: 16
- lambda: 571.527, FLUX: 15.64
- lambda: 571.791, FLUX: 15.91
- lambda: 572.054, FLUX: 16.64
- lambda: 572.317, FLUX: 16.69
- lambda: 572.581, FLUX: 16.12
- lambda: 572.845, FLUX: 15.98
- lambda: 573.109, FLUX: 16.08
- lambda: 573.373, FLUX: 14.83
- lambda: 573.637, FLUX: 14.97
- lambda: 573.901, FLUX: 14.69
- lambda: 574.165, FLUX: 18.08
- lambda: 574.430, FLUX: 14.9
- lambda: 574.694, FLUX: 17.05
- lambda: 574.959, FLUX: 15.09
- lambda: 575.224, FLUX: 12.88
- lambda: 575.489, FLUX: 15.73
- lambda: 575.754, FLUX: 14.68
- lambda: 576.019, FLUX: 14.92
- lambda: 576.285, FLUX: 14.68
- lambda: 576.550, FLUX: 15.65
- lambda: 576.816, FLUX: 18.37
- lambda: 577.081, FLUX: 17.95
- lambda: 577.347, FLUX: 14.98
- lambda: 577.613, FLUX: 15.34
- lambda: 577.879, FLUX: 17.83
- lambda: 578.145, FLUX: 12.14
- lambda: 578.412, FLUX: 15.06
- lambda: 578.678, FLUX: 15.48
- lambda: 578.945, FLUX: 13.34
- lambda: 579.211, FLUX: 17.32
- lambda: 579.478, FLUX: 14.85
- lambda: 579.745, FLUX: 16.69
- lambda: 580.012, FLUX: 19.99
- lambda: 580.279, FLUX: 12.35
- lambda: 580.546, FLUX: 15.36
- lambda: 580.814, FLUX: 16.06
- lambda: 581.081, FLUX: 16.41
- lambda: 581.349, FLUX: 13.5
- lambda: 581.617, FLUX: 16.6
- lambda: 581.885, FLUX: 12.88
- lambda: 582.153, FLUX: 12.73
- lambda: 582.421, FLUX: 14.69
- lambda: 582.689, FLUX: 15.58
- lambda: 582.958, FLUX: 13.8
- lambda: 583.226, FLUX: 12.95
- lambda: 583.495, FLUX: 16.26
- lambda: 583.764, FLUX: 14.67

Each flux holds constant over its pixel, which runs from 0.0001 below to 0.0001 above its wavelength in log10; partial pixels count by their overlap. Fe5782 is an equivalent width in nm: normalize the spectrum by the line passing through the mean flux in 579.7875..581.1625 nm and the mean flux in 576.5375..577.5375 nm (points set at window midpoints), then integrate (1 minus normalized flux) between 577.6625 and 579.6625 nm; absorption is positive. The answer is 0.15 nm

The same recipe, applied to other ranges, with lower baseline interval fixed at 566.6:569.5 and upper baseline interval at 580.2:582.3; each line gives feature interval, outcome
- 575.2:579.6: -0.25 nm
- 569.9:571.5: -0.13 nm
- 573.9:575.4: -0.09 nm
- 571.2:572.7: -0.15 nm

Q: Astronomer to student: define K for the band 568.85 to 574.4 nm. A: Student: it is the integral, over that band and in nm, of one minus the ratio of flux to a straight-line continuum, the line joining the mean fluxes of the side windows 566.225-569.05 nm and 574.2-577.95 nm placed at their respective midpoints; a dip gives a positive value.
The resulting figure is -0.196 nm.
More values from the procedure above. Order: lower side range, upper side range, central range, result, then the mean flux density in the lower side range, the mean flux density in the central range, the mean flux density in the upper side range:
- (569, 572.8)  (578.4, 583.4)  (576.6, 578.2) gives -0.10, 15.7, 16.3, 15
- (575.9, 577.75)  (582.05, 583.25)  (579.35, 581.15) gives -0.13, 16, 15.9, 14.1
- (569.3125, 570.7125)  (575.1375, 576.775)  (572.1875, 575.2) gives -0.11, 15.5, 15.8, 15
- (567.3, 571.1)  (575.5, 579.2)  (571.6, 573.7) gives -0.09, 15.1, 15.9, 15.5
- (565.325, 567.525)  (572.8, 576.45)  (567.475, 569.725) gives 0.10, 15.5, 14.8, 15.3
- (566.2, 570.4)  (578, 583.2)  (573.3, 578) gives -0.25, 14.9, 15.7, 15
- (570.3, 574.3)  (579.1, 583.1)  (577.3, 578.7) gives 0.03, 15.9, 15.1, 15.2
